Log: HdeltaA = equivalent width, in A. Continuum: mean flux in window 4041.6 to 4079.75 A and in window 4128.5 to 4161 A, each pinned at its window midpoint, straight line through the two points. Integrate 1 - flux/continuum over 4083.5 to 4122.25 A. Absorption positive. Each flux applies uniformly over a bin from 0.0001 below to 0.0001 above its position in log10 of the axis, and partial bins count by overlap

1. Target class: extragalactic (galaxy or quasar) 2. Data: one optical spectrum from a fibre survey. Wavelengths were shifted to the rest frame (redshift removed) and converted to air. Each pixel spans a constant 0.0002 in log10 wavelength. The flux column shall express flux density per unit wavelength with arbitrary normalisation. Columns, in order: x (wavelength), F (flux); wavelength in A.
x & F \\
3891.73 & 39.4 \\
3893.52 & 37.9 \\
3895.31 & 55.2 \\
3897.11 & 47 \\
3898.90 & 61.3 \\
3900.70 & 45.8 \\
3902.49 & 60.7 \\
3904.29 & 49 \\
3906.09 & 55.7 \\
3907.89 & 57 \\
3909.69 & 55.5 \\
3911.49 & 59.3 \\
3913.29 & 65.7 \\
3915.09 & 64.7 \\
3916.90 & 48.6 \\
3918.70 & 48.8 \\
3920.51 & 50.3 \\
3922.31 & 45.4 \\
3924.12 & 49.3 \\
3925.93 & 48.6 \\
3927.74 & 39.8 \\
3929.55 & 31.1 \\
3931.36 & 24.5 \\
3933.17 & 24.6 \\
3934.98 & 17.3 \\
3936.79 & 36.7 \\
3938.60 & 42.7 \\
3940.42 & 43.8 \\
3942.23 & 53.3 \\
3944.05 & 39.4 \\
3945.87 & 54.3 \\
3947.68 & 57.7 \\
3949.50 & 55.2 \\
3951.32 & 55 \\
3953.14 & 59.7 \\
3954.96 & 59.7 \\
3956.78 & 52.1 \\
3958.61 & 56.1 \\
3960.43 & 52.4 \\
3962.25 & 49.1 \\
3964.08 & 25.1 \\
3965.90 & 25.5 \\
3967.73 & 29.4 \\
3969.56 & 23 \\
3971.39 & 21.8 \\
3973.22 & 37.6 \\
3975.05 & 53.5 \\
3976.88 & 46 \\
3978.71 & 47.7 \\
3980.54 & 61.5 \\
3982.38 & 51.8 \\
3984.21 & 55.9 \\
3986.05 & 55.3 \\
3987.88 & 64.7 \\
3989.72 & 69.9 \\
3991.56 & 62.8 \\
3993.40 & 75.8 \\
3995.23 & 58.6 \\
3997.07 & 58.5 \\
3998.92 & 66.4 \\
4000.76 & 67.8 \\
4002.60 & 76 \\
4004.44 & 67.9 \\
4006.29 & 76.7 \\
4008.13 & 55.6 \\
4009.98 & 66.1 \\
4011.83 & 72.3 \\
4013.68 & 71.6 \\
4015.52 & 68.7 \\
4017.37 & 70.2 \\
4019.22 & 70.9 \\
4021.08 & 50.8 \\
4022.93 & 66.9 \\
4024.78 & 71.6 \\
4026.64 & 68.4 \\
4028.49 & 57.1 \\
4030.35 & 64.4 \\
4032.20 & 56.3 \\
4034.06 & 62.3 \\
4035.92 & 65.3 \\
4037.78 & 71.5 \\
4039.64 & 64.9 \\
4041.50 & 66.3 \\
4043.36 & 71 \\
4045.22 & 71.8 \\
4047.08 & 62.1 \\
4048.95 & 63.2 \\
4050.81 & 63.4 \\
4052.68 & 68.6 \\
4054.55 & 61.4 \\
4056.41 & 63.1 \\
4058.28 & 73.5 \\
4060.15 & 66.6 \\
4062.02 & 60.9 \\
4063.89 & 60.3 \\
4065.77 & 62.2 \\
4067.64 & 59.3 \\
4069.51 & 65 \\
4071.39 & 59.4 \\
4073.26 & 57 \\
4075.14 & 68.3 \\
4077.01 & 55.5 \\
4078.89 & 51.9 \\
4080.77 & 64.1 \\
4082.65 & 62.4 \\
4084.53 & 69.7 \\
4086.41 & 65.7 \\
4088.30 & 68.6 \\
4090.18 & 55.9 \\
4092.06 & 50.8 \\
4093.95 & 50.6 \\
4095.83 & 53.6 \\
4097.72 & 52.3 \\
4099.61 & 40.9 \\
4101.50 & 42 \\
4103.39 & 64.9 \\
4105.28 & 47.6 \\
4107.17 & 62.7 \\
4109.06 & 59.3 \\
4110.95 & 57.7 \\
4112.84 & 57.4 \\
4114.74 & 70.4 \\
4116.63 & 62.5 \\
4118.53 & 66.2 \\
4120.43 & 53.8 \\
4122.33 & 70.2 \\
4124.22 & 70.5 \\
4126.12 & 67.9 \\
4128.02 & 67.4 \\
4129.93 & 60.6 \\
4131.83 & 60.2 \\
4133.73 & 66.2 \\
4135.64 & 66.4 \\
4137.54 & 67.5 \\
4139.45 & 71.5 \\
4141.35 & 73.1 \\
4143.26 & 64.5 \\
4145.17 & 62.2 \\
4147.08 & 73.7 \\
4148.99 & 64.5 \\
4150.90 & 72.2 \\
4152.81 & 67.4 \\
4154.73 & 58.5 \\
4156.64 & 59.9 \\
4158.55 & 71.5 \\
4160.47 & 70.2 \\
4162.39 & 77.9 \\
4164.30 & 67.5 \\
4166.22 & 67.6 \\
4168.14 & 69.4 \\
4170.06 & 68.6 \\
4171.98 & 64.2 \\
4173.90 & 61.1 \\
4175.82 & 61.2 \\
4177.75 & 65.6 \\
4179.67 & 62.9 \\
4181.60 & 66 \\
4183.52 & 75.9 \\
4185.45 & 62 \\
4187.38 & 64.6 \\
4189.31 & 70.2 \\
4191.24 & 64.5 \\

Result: 4.2 A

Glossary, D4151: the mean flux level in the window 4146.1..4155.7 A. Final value 67.2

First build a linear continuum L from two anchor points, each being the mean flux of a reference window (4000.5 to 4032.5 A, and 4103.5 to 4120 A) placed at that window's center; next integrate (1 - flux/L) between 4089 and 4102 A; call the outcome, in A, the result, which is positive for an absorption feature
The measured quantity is 2.4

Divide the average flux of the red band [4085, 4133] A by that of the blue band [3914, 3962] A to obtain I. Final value 1.27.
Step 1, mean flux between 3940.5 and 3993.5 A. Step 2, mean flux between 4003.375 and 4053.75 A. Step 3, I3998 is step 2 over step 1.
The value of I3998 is 1.3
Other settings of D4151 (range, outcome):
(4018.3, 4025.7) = 65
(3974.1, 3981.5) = 52.1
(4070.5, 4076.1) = 61.7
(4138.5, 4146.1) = 67.9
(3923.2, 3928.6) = 45.9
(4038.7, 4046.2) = 68.5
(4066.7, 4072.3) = 61.3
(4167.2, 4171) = 69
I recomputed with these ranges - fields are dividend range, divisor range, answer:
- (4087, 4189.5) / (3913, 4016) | 1.23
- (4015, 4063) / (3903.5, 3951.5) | 1.39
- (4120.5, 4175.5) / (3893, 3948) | 1.41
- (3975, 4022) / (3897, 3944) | 1.35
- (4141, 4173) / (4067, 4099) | 1.14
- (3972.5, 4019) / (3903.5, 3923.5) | 1.15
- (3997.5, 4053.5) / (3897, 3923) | 1.22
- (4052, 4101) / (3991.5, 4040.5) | 0.91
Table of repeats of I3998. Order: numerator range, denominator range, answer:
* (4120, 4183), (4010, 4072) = 1.02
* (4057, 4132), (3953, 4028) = 1.06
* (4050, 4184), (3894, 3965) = 1.30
